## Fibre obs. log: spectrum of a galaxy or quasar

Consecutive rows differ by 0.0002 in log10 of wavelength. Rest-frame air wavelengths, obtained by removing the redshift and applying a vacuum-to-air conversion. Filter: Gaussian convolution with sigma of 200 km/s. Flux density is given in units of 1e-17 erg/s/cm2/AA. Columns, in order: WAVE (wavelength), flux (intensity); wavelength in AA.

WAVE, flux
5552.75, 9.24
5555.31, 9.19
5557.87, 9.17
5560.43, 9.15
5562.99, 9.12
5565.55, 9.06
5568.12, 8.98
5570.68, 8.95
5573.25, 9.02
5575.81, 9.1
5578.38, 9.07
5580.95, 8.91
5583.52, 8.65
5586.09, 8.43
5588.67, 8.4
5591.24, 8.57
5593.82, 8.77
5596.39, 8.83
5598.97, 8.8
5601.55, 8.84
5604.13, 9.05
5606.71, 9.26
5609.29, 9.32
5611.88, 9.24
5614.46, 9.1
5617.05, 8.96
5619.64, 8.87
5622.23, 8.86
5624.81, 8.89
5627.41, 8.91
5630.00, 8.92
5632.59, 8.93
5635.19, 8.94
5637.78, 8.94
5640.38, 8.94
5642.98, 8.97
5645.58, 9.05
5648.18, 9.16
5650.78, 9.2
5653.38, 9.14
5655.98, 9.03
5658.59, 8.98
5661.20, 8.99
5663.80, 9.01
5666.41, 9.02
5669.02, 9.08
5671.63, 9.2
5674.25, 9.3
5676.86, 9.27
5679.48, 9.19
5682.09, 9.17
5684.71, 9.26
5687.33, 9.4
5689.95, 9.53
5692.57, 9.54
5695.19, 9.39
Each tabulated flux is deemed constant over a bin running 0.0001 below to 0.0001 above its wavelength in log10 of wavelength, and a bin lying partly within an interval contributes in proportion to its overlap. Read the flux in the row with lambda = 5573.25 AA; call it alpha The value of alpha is 9.02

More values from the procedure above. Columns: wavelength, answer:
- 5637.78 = 8.94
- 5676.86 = 9.27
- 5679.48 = 9.19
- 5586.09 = 8.43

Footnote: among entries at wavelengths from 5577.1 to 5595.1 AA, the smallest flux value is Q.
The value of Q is 8.4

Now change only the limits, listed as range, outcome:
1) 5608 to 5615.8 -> 9.1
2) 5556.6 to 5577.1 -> 8.95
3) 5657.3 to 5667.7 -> 8.98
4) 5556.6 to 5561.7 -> 9.15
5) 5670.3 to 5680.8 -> 9.19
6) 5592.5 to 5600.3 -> 8.77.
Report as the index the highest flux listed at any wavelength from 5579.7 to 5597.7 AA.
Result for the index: 8.91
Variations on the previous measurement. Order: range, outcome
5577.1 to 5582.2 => 9.07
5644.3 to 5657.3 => 9.2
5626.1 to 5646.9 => 9.05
